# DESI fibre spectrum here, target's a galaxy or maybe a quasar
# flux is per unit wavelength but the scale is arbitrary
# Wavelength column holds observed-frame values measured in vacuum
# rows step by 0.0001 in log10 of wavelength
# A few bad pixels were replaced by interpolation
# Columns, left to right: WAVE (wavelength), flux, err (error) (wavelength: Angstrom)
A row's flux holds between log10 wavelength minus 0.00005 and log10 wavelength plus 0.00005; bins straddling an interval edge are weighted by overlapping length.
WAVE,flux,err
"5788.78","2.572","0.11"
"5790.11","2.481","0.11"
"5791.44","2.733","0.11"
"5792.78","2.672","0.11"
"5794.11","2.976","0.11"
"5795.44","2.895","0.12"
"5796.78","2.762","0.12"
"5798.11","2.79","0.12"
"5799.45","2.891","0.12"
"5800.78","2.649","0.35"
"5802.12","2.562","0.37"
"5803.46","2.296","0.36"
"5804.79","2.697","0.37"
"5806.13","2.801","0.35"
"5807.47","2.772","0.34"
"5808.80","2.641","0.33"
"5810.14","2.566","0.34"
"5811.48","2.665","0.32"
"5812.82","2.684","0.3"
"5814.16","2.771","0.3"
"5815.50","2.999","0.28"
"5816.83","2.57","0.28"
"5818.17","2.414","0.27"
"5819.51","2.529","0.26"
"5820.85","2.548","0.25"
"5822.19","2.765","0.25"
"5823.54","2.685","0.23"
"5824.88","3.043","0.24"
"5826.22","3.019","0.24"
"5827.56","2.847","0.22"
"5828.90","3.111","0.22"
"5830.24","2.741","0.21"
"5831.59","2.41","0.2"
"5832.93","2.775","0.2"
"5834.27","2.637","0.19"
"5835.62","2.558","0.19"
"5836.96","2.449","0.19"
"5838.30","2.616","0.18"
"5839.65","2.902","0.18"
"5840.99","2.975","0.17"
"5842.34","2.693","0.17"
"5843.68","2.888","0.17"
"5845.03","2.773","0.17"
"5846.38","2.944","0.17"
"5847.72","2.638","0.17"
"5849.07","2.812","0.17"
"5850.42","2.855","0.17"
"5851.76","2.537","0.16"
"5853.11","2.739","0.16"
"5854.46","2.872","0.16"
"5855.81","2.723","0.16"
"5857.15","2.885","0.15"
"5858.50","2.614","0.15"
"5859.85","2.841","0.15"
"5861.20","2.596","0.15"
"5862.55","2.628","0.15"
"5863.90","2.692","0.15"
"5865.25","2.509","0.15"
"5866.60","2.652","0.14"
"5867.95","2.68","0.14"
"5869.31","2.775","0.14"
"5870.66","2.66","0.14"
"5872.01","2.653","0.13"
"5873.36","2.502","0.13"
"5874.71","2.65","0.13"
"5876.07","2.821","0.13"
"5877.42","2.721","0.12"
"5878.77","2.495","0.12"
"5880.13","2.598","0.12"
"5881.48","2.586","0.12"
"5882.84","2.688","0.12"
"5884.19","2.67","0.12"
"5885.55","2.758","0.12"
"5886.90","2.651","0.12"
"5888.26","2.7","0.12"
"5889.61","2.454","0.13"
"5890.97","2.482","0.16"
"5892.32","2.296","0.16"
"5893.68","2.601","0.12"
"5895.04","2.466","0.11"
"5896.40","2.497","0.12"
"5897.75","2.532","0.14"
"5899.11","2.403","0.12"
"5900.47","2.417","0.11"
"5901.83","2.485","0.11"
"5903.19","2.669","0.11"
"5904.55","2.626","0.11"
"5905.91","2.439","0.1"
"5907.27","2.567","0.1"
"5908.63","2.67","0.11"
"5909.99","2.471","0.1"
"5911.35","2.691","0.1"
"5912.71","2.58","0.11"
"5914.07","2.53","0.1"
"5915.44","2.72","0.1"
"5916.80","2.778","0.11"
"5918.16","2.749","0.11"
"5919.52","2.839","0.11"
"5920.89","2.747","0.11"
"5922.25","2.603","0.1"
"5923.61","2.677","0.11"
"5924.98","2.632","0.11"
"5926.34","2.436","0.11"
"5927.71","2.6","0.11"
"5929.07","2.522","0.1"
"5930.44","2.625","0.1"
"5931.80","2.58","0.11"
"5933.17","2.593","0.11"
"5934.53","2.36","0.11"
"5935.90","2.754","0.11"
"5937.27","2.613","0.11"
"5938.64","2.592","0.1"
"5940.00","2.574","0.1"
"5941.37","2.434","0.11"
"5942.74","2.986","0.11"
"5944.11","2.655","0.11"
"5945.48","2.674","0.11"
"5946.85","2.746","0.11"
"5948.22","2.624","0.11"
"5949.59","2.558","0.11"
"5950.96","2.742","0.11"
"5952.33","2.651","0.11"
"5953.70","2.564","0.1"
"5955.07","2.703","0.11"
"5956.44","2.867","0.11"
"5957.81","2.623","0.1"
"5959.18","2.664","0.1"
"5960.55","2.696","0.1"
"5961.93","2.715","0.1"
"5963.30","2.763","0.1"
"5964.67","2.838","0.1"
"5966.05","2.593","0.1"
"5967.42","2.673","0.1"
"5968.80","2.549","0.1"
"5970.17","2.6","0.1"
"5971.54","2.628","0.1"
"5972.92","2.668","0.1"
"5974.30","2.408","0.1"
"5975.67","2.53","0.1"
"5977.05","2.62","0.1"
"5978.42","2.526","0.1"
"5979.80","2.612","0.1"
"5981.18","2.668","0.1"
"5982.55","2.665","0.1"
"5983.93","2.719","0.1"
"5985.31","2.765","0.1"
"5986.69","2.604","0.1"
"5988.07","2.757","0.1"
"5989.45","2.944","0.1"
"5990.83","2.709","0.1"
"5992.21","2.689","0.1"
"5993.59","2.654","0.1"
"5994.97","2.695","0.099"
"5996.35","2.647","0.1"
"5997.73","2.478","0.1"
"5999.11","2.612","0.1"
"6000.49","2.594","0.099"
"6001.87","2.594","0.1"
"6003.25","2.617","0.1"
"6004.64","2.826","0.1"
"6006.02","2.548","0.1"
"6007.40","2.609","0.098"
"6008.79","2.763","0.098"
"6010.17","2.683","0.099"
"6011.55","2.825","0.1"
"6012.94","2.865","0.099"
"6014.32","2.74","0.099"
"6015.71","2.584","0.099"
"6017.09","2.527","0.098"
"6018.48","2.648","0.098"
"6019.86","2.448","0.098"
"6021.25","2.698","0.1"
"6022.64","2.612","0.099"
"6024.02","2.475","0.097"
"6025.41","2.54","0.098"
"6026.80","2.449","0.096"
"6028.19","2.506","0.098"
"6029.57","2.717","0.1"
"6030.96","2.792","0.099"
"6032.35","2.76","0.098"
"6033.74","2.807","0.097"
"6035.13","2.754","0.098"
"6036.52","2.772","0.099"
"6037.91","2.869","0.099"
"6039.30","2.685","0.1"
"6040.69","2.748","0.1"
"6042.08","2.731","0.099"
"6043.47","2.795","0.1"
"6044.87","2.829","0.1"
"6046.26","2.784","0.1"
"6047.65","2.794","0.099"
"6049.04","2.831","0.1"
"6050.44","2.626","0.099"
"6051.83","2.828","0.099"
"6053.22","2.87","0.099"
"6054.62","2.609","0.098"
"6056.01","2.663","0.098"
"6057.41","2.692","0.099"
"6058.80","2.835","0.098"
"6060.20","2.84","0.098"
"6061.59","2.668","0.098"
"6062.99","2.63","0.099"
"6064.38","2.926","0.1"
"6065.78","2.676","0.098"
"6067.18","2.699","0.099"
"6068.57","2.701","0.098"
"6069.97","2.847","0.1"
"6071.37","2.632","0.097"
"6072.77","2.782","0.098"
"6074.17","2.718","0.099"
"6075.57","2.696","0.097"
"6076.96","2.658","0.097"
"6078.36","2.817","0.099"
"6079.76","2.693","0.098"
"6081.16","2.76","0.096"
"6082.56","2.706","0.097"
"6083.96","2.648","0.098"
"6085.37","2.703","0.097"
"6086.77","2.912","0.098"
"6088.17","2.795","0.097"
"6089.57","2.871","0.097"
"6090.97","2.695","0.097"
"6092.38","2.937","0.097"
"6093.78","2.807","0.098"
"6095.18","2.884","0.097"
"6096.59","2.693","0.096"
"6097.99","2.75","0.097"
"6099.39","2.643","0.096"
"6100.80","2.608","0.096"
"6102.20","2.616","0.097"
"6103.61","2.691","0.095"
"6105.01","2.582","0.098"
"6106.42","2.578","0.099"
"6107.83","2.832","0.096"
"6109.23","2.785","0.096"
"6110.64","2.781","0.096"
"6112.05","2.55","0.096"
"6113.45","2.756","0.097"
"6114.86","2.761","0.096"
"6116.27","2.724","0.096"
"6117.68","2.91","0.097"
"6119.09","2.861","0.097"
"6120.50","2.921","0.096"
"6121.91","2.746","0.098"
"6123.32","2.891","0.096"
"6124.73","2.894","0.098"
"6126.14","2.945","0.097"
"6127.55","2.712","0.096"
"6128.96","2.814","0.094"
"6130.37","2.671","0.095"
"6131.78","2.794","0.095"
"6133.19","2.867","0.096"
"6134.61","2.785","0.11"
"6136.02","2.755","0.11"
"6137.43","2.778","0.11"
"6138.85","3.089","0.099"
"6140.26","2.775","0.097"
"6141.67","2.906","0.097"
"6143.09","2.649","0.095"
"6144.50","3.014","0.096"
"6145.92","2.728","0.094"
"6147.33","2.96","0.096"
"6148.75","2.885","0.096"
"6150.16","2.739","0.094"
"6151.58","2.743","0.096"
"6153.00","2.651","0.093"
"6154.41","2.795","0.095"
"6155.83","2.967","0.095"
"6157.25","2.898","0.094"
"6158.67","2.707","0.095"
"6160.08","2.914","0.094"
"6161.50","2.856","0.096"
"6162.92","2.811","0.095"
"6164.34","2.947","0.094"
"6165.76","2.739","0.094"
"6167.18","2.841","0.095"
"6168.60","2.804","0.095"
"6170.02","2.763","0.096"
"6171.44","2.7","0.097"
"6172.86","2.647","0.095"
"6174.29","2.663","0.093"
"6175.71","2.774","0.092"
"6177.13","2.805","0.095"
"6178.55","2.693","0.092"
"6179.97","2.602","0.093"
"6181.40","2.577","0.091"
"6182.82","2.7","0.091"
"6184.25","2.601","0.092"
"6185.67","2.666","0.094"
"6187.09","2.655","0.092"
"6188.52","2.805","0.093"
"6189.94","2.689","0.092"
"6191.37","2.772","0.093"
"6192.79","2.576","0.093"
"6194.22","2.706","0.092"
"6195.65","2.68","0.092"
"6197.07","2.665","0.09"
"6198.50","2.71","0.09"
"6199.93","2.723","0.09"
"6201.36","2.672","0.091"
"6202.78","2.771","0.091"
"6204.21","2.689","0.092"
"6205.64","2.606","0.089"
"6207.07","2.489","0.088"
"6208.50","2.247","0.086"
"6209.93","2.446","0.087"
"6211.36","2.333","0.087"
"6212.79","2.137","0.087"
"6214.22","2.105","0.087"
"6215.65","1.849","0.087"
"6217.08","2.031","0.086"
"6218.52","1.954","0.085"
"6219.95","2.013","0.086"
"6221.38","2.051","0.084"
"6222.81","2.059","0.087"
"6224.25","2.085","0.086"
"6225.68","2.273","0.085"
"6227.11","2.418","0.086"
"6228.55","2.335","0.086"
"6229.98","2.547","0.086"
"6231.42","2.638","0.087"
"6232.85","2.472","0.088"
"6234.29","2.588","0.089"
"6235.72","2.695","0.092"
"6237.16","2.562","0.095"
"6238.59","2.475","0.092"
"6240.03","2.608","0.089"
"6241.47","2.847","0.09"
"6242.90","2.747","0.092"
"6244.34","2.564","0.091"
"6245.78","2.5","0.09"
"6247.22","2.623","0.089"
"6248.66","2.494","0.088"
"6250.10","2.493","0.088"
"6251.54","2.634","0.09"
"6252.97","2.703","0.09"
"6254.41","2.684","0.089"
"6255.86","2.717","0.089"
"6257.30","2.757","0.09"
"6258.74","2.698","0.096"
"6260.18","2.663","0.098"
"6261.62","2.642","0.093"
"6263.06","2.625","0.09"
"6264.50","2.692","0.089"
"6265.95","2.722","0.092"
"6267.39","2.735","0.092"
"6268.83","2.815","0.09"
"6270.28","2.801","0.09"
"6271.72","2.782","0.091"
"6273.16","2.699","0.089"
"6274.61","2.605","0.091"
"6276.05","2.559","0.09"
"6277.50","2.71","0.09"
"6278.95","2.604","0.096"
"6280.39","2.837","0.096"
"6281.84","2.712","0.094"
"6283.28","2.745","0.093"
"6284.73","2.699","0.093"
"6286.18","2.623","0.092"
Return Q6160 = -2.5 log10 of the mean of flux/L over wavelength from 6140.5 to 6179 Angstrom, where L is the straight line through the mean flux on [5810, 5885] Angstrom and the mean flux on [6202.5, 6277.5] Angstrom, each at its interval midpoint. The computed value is -0.10 mag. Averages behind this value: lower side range 2.71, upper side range 2.51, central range 2.8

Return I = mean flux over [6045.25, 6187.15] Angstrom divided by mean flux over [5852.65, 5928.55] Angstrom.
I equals 1.1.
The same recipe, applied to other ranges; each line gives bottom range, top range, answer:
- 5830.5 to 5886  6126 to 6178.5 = 1.04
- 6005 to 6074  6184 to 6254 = 0.92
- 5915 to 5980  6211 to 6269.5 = 0.94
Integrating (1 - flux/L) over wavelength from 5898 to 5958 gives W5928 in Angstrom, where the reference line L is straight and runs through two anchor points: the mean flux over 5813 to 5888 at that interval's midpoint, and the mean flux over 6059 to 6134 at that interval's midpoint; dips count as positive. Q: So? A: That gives 2.3 Angstrom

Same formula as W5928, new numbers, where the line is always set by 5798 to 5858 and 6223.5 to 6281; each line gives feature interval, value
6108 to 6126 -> -1.0 Angstrom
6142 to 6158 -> -1.1 Angstrom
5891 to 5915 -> 1.6 Angstrom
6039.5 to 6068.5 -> -0.9 Angstrom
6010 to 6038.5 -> 0.1 Angstrom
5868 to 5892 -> 0.7 Angstrom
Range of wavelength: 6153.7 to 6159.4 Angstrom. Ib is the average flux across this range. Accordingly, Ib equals 2.85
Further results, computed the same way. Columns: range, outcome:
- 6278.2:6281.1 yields 2.72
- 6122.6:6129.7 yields 2.85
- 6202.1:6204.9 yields 2.73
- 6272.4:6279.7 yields 2.64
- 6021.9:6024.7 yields 2.55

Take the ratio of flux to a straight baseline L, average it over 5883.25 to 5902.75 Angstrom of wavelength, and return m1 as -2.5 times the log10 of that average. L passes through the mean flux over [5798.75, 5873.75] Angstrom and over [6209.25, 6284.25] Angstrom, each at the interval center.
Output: 0.06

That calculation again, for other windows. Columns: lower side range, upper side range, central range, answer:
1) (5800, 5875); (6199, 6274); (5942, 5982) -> -0.01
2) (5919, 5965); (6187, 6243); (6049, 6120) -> -0.08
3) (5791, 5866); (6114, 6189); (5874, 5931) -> 0.06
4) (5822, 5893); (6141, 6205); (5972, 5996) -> 0.03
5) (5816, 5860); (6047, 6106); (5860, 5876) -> 0.04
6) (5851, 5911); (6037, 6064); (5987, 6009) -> 0.02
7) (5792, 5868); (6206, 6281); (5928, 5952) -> 0.02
